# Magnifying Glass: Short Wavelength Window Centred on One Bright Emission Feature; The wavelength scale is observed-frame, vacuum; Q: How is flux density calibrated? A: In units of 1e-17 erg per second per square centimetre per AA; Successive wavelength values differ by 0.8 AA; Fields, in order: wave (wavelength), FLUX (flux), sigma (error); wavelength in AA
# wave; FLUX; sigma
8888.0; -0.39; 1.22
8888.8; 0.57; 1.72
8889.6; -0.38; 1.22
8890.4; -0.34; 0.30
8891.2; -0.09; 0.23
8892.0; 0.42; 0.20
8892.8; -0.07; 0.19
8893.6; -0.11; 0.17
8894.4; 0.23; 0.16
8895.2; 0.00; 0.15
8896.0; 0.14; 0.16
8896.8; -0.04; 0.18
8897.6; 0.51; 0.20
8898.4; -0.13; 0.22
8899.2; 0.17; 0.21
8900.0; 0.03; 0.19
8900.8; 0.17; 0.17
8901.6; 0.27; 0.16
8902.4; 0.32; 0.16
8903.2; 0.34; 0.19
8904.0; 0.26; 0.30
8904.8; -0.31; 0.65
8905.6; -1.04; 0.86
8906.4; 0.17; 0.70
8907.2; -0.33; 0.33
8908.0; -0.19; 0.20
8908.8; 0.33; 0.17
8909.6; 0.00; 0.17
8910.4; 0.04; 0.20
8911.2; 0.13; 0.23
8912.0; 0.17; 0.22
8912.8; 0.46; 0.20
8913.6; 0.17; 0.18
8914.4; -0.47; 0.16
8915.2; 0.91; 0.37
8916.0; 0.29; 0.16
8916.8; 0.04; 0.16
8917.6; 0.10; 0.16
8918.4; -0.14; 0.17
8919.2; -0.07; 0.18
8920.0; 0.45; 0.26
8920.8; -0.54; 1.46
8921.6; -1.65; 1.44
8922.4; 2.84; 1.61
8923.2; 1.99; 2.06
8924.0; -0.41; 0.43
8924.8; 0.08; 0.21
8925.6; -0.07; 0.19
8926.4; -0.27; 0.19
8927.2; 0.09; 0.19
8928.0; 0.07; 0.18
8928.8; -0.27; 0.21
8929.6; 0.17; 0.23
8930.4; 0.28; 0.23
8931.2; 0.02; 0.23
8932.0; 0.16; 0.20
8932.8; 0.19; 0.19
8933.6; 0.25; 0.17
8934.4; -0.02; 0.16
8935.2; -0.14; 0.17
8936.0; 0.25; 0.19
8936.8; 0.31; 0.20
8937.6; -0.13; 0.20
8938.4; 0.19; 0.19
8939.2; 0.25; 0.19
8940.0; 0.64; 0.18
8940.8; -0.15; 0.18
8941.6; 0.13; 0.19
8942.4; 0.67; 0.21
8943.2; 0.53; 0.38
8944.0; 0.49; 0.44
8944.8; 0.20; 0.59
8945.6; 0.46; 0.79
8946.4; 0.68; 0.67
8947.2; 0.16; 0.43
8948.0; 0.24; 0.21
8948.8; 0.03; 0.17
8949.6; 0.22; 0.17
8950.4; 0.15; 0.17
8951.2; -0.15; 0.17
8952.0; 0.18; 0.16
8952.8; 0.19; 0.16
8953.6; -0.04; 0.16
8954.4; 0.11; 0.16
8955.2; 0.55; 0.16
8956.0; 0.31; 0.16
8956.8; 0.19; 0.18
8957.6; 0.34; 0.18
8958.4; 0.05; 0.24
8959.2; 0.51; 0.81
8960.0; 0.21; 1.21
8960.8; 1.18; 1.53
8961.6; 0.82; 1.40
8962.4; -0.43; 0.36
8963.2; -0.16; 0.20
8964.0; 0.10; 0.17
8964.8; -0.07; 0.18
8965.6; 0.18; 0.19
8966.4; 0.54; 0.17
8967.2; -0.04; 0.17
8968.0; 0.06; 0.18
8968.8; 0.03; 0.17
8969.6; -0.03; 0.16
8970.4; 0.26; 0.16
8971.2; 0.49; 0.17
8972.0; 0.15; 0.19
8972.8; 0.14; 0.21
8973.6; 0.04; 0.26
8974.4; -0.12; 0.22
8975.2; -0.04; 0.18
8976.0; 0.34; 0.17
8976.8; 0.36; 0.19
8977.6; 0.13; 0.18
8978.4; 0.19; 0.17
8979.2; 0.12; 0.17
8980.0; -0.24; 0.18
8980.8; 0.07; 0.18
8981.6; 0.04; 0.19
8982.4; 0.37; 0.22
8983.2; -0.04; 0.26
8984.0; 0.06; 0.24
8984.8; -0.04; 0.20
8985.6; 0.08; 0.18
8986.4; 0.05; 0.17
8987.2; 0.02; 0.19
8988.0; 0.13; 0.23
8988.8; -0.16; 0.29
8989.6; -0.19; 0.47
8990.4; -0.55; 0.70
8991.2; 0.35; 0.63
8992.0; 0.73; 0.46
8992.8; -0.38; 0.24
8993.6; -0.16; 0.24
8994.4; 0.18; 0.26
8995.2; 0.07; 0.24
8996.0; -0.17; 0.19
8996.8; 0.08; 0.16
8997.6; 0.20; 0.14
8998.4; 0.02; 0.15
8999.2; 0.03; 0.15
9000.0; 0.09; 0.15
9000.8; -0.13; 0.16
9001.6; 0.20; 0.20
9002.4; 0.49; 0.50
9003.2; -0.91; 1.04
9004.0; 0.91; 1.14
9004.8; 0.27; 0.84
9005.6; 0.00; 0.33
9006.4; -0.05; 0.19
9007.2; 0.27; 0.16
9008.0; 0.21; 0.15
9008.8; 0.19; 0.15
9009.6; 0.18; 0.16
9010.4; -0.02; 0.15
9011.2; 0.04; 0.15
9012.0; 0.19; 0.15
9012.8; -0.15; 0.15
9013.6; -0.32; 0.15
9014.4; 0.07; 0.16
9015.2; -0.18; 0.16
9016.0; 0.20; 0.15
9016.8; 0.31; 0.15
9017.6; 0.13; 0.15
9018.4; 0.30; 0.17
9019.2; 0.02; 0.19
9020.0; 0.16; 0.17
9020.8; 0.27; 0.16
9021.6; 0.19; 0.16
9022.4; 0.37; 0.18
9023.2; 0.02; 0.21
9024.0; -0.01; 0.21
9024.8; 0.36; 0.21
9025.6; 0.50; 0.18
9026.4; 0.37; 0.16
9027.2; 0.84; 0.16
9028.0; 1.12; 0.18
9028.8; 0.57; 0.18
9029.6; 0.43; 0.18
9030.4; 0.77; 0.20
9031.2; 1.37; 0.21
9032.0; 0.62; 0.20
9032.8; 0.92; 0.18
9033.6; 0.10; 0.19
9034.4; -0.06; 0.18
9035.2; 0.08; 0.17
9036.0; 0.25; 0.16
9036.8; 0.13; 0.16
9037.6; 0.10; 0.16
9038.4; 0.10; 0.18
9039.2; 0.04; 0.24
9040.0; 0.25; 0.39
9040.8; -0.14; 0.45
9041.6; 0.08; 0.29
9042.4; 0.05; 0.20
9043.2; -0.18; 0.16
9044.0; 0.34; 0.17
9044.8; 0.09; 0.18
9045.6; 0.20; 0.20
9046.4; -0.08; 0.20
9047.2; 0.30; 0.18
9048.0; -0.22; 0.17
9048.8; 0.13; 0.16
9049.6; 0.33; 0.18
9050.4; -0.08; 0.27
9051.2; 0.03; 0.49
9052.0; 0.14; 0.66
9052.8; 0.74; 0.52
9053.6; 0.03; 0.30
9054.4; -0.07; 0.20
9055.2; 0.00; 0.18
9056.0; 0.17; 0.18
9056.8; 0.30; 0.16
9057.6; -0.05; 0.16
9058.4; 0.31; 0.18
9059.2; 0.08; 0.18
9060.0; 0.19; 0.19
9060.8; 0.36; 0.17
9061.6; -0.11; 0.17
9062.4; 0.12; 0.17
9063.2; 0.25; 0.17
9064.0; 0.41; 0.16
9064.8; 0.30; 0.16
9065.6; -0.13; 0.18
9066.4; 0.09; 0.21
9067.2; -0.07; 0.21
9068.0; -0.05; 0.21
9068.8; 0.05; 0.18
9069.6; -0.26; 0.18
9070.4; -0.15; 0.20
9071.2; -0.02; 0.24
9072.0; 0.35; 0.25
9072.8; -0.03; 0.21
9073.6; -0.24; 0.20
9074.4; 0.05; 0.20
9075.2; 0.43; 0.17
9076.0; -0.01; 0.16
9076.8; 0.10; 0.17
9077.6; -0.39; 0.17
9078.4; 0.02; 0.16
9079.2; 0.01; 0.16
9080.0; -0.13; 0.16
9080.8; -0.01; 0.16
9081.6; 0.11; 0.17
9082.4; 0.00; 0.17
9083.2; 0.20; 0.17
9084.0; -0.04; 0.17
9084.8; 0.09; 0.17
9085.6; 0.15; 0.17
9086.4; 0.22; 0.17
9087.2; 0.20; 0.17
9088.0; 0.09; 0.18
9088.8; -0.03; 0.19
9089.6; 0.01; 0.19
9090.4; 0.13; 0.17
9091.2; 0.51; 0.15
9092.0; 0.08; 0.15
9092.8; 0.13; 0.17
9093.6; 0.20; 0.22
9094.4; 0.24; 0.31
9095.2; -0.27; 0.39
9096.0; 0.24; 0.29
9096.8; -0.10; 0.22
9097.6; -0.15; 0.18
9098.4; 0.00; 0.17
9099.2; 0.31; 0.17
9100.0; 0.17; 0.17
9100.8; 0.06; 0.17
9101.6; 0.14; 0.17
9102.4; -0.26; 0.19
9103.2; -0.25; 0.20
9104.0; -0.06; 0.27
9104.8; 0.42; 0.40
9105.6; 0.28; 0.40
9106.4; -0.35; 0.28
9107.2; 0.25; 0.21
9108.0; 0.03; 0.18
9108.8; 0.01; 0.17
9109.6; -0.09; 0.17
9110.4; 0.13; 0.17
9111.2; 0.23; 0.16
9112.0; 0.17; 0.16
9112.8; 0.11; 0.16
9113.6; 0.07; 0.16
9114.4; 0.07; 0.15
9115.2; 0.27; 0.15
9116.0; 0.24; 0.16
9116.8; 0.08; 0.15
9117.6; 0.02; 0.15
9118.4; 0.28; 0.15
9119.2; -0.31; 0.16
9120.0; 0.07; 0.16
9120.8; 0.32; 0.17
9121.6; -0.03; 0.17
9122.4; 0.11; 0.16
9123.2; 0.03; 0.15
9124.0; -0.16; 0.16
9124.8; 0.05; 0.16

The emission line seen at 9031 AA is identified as [O III]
